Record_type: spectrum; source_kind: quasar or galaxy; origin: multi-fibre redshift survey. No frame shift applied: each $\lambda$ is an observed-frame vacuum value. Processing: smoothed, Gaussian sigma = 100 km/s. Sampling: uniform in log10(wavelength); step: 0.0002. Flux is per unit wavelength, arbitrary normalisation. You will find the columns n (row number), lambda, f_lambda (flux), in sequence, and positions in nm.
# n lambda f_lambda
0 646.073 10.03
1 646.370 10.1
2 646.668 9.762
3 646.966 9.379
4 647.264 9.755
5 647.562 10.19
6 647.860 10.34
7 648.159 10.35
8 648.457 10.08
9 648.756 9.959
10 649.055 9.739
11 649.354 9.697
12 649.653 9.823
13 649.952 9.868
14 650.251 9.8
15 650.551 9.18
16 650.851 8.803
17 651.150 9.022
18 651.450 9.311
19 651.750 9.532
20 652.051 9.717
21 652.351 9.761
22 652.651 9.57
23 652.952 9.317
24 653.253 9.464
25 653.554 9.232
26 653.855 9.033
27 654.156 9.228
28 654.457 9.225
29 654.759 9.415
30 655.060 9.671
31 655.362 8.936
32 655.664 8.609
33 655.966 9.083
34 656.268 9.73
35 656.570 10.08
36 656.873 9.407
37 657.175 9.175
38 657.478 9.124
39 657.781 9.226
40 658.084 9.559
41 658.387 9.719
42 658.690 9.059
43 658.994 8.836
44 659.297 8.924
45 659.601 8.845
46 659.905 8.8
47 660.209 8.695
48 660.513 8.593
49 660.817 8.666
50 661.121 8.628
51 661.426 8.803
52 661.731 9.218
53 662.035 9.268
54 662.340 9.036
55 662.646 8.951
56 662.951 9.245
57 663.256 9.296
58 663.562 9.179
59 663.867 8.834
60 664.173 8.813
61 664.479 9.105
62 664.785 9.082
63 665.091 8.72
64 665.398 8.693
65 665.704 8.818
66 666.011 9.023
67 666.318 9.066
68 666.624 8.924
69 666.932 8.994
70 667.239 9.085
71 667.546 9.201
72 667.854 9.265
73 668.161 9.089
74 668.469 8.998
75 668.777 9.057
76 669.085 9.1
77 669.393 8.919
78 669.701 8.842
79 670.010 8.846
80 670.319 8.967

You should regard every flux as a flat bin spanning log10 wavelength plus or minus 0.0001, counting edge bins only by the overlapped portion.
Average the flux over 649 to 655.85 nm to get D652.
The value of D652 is 9.38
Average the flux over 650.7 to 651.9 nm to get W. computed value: 9.17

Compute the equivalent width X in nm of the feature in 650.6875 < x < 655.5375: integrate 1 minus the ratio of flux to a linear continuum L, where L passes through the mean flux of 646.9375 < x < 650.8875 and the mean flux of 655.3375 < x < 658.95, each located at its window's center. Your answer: 0.12 nm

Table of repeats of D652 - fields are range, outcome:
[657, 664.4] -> 9.02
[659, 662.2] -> 8.85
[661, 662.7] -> 8.99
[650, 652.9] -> 9.42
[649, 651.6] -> 9.46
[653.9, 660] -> 9.23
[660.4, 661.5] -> 8.67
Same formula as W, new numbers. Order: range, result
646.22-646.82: 9.93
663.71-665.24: 8.92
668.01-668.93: 9.04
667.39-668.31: 9.19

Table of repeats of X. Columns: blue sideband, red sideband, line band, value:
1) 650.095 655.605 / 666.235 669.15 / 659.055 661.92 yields 0.12 nm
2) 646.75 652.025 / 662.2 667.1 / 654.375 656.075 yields 0.05 nm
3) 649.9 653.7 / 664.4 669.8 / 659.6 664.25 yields 0.10 nm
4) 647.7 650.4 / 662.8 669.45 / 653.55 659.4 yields 0.18 nm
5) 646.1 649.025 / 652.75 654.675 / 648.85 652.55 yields 0.03 nm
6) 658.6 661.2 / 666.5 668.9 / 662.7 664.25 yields -0.03 nm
